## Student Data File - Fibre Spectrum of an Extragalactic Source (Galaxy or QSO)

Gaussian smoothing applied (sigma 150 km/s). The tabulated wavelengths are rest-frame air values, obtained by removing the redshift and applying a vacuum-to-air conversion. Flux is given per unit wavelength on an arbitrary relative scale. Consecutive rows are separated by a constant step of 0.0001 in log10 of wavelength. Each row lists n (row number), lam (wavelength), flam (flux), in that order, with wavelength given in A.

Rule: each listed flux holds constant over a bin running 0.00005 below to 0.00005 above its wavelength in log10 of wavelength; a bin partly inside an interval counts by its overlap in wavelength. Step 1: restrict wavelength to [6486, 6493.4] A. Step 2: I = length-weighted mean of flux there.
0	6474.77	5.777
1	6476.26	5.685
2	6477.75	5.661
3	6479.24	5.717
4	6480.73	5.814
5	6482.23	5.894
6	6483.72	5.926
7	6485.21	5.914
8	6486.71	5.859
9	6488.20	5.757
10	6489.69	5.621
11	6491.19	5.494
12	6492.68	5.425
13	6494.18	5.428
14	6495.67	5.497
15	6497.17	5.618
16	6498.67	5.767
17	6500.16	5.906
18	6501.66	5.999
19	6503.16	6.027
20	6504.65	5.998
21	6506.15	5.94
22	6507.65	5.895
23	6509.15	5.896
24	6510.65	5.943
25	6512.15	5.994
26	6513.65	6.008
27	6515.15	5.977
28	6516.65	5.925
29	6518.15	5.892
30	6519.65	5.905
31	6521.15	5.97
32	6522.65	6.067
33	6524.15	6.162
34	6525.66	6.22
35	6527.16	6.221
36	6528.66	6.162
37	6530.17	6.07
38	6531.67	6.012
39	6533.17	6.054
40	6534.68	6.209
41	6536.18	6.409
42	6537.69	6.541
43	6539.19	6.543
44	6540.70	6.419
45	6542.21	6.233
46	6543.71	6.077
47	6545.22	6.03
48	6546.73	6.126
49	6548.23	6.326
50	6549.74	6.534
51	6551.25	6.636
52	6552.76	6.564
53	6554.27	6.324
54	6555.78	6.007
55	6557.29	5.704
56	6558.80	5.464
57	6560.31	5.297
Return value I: 5.64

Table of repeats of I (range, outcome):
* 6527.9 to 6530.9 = 6.11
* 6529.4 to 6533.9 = 6.05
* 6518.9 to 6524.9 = 6.03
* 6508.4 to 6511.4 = 5.92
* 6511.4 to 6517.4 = 5.98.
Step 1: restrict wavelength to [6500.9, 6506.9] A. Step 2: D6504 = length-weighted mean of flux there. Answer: 5.99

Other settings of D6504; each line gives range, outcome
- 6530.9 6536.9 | 6.18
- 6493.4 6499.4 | 5.57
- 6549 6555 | 6.51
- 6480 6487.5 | 5.88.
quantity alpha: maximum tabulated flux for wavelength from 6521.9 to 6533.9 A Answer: 6.221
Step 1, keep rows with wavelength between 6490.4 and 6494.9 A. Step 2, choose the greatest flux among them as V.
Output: 5.494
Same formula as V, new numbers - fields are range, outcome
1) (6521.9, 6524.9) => 6.162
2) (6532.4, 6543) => 6.543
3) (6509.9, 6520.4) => 6.008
